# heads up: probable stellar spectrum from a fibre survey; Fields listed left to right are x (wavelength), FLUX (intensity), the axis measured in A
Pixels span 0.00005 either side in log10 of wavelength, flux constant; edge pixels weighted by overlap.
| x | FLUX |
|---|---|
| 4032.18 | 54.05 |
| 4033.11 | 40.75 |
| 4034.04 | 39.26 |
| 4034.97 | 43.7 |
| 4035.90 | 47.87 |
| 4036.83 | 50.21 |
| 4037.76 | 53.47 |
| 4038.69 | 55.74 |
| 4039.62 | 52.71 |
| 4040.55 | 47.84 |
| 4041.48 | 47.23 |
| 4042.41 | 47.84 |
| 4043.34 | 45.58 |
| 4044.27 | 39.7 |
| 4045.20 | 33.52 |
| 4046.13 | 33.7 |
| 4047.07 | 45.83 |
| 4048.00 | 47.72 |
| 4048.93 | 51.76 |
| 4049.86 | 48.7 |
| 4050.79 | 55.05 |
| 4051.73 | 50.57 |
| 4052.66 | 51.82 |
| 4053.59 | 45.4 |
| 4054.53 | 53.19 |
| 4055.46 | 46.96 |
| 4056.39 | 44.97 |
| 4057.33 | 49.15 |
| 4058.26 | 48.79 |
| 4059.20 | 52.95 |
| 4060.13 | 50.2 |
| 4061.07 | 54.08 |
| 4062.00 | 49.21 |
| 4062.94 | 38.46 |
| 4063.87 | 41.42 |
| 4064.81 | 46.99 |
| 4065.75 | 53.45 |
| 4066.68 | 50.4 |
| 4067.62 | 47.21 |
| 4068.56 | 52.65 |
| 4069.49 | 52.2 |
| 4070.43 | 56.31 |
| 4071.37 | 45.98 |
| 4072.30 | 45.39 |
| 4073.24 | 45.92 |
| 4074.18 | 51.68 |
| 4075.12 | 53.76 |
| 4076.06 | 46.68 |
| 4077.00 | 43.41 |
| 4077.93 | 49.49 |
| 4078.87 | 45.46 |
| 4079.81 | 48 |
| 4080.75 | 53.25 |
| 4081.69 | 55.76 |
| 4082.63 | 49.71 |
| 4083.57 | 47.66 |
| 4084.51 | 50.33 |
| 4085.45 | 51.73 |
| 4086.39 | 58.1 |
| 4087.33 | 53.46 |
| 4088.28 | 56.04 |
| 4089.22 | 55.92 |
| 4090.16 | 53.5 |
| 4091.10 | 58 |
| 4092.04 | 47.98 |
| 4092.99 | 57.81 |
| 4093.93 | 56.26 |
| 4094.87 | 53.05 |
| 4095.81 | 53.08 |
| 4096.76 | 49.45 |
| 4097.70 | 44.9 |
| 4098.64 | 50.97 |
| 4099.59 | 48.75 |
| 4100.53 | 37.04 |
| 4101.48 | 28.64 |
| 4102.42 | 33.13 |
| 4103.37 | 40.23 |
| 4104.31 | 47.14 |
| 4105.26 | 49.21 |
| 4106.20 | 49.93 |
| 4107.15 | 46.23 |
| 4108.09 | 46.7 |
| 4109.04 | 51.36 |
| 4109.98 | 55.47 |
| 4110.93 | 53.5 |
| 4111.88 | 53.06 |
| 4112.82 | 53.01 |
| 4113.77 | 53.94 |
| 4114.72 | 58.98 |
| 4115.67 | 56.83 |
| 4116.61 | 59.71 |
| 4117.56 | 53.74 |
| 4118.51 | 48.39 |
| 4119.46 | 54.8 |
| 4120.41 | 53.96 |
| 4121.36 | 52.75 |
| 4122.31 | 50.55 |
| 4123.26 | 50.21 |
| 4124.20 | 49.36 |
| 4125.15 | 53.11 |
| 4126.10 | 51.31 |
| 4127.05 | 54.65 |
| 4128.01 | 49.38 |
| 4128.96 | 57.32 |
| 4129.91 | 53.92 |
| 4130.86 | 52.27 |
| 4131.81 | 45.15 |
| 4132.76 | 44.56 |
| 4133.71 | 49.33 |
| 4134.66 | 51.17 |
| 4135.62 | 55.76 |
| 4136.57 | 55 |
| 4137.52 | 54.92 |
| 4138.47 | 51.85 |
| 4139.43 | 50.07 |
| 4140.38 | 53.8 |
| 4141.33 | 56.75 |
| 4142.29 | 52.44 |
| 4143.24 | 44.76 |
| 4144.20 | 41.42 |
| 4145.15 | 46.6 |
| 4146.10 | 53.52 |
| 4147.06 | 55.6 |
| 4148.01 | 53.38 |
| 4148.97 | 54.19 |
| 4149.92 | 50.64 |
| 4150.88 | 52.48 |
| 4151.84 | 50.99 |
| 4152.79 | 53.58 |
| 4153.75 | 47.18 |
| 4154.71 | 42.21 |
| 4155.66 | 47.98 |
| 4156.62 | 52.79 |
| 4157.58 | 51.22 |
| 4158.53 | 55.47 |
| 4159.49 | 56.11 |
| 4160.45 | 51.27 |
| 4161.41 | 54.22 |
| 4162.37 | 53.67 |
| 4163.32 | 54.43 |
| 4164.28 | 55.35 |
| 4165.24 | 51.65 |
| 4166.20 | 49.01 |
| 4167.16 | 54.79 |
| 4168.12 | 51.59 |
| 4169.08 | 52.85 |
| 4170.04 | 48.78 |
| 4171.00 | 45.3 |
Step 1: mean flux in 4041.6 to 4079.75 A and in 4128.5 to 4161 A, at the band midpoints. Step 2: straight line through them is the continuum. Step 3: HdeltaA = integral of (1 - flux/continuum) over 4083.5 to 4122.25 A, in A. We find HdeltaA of -1.00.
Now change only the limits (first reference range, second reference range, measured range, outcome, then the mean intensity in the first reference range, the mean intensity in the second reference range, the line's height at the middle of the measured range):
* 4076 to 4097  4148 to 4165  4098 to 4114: 1.6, 52.1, 52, 52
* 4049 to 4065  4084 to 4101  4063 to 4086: 0.5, 48.8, 52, 50.4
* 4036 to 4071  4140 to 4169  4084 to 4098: -1.1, 48.4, 51.6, 49.6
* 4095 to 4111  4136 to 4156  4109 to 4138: -2.6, 46.2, 51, 48.5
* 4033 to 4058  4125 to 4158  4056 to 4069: -0.2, 47.2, 51.1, 47.9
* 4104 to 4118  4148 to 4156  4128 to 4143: -0.3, 52.7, 50.1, 51.2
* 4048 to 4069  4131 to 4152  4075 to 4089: -0.3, 49.2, 51.1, 49.7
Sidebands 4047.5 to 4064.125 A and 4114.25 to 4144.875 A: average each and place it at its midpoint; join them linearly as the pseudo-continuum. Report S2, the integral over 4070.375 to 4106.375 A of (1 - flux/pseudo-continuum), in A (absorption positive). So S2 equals 0.8 A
